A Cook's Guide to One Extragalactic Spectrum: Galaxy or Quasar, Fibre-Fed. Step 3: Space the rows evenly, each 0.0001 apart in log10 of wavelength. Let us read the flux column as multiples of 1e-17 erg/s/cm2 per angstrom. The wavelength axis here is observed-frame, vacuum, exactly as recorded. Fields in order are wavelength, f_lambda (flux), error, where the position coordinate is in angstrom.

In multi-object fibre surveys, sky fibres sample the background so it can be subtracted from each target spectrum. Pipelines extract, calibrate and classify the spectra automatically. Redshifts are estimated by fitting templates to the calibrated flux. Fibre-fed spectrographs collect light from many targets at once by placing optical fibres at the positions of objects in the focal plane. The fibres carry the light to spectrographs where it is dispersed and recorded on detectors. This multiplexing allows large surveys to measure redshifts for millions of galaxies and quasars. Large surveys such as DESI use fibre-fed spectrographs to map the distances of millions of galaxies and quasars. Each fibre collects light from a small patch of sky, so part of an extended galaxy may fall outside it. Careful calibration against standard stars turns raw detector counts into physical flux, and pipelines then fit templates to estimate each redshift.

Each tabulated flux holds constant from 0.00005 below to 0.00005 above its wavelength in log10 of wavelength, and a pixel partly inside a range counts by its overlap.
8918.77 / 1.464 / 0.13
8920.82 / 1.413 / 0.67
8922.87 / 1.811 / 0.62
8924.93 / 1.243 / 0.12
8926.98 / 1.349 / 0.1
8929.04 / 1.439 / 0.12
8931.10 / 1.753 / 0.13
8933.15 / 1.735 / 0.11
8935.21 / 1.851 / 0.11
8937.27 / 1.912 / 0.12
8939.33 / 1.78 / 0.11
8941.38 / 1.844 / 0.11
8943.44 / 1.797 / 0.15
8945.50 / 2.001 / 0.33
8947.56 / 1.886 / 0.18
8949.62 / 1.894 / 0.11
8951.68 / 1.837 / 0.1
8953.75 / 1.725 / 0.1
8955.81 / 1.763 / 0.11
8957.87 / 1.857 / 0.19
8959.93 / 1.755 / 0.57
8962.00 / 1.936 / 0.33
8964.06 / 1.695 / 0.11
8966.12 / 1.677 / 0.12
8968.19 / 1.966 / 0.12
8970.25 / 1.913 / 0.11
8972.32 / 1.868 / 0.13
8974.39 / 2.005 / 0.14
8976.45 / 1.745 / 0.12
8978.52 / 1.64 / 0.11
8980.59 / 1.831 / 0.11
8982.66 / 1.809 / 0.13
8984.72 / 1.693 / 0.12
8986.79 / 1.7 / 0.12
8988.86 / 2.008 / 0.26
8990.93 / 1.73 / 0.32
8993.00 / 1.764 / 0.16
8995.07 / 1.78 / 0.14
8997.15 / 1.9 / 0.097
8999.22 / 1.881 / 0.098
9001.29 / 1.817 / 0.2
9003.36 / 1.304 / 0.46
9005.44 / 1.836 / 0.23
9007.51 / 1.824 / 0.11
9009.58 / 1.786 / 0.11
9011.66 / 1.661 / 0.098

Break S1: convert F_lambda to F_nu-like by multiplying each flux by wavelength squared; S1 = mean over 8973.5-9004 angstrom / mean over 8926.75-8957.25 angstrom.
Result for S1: 1.01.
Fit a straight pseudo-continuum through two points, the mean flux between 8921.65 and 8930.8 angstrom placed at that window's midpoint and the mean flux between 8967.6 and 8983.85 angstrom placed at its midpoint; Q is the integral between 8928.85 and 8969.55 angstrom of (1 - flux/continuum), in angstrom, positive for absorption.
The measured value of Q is -4.1 angstrom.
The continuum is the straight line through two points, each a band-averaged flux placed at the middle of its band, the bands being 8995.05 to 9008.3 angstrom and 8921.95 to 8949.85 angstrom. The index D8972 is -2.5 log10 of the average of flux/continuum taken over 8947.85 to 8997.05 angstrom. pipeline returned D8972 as -0.04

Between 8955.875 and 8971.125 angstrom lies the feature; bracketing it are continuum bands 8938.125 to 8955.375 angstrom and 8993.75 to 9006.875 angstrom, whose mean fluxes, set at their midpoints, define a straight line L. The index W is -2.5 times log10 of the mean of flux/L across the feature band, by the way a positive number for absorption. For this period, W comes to -0.01 mag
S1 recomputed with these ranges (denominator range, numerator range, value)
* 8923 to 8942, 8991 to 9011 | 1.08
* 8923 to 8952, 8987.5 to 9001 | 1.07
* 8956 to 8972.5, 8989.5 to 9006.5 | 0.97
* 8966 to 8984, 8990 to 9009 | 0.97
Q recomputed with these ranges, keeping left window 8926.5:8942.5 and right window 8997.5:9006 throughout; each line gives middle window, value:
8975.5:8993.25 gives -0.5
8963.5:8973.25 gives -0.6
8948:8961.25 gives -0.7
